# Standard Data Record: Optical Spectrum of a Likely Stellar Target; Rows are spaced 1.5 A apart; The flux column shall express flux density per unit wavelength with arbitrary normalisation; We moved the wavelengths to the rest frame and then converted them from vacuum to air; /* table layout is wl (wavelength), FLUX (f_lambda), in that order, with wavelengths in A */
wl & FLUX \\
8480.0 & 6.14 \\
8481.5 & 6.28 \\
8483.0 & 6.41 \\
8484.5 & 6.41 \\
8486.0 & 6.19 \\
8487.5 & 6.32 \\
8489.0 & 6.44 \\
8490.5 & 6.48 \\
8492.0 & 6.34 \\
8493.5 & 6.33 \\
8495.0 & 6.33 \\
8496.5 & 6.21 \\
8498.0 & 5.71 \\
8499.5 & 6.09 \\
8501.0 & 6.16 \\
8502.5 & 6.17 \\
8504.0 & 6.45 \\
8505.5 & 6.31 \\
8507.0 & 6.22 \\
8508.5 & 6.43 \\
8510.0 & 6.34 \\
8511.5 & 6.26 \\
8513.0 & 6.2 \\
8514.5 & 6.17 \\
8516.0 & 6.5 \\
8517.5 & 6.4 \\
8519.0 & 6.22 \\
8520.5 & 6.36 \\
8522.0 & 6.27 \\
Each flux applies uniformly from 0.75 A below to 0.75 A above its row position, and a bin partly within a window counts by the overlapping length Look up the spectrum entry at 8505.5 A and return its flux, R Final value 6.31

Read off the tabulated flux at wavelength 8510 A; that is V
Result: 6.34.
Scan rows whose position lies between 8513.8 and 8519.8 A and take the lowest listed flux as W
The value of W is 6.17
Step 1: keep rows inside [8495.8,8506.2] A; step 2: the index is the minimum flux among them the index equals 5.71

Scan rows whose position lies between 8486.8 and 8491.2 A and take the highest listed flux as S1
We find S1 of 6.48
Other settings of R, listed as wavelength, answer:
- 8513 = 6.2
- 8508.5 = 6.43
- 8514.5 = 6.17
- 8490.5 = 6.48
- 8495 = 6.33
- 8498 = 5.71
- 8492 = 6.34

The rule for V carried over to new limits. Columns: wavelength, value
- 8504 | 6.45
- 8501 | 6.16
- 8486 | 6.19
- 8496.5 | 6.21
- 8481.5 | 6.28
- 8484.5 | 6.41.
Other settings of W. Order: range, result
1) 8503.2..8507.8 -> 6.22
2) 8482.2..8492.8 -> 6.19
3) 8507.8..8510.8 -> 6.34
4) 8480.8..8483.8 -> 6.28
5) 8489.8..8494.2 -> 6.33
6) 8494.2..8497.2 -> 6.21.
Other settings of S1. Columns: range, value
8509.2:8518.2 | 6.5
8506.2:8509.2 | 6.43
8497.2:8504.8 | 6.45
